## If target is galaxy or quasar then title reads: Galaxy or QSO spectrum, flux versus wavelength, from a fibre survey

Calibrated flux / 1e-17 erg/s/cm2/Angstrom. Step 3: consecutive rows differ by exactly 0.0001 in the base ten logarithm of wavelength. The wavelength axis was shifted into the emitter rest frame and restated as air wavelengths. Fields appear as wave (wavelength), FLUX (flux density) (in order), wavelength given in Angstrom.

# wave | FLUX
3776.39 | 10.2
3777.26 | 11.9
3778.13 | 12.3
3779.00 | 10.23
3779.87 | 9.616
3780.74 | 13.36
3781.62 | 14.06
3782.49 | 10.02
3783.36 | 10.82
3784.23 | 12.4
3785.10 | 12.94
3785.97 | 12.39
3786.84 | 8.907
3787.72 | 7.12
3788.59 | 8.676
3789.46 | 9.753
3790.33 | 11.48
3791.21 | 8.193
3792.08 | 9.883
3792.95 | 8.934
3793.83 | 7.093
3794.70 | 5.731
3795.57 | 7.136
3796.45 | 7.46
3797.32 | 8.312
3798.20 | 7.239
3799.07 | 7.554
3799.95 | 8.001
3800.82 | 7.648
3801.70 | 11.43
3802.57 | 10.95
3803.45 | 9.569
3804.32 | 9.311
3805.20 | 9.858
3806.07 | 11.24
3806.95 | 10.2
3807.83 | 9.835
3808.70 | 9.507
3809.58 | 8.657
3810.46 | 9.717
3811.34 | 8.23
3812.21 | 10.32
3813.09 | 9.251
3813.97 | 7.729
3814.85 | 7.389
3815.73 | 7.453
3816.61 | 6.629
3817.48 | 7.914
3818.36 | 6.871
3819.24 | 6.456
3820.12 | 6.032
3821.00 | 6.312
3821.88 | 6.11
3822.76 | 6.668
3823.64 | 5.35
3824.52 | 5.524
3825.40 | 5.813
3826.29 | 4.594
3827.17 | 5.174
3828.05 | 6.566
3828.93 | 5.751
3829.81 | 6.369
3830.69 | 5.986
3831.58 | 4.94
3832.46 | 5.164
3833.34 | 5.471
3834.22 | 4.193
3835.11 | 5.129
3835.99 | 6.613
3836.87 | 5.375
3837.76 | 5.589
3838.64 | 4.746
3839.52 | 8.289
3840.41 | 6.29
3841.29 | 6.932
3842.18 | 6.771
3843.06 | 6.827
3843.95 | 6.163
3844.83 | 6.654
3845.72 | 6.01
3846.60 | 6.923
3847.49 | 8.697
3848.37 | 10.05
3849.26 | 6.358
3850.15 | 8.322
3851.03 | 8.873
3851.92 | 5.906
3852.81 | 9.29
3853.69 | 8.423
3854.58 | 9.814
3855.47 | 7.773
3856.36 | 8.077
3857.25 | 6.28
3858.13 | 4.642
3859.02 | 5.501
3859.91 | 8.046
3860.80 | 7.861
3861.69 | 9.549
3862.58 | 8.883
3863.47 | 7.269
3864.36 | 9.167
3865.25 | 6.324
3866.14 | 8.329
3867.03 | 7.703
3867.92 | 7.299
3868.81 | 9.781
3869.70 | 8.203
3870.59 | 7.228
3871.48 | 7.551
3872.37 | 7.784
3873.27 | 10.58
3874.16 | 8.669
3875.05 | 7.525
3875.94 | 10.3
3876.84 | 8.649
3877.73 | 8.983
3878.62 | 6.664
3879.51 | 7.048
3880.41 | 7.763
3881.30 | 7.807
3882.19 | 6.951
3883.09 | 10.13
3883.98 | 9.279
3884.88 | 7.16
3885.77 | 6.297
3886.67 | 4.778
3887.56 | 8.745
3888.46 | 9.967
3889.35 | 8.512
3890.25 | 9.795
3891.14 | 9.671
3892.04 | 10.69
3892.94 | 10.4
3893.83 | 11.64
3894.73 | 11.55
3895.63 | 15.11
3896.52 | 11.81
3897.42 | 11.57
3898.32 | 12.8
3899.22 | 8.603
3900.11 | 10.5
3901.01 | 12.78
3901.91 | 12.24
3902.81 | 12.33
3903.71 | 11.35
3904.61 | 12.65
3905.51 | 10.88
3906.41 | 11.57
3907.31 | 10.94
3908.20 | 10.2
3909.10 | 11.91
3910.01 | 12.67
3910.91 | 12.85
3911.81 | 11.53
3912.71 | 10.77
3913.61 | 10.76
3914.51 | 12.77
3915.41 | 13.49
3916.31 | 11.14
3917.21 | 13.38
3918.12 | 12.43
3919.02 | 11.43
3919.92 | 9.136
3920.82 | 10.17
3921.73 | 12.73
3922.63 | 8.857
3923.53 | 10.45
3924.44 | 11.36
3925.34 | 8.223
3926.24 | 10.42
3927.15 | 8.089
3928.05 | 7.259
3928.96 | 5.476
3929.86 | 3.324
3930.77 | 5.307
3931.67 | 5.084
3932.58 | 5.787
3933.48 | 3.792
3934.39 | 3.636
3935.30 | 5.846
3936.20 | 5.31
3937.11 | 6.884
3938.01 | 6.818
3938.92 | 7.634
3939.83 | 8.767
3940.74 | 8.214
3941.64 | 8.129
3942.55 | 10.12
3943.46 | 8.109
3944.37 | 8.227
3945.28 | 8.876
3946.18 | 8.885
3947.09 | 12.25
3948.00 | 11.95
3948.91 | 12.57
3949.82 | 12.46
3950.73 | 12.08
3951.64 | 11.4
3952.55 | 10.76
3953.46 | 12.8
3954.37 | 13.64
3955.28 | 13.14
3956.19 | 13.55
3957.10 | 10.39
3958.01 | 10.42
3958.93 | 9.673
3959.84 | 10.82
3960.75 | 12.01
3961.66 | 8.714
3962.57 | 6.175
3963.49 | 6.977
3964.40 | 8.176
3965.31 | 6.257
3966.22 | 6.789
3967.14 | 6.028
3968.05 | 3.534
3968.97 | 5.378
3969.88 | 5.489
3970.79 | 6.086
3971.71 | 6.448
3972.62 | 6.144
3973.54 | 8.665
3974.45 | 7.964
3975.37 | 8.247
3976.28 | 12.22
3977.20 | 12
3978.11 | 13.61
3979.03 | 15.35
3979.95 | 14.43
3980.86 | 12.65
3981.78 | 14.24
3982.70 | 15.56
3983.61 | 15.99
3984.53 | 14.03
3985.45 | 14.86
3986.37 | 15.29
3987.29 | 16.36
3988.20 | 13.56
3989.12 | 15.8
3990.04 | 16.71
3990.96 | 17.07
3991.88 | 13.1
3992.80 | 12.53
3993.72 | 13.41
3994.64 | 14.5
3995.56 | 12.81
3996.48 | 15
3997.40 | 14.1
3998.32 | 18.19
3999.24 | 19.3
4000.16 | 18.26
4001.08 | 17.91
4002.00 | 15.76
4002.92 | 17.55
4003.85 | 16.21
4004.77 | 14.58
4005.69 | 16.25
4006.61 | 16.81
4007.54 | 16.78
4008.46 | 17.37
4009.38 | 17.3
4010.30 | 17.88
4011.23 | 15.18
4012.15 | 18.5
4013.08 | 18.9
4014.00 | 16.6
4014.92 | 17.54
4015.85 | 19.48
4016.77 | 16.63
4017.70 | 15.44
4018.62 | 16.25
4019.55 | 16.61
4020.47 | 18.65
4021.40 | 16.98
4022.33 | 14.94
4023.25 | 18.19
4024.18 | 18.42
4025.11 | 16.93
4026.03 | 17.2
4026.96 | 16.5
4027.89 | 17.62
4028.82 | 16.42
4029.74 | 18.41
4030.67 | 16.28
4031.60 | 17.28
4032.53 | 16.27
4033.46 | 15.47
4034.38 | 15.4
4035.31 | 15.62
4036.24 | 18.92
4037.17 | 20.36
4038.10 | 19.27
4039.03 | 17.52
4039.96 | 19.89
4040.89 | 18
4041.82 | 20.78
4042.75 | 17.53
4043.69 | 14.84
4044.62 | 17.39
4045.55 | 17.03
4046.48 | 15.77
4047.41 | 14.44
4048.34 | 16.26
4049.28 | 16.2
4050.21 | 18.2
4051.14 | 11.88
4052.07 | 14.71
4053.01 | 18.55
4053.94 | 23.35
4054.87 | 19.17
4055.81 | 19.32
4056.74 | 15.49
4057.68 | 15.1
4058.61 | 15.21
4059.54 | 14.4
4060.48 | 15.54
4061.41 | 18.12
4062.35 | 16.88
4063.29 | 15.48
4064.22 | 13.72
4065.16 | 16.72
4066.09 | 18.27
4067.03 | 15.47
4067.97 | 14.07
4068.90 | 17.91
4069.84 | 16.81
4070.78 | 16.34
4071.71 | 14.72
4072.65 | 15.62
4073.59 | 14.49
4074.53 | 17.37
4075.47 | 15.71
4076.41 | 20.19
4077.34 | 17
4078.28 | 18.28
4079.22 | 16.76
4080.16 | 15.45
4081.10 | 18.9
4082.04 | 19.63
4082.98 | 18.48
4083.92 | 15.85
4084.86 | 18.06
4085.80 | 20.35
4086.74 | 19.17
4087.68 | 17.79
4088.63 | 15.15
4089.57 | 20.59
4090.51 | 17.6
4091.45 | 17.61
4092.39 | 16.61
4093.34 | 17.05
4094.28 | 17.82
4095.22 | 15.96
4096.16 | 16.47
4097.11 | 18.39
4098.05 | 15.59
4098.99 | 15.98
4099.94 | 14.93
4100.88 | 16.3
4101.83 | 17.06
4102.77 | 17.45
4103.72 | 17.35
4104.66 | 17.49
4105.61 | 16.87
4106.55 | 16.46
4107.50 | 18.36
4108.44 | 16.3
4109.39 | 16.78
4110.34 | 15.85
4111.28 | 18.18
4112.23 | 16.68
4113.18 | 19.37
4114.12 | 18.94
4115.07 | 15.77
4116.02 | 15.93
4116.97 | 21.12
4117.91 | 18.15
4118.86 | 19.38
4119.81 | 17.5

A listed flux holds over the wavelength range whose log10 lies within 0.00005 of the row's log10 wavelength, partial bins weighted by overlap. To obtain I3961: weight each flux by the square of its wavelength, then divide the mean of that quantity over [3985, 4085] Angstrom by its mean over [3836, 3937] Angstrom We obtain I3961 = 2.05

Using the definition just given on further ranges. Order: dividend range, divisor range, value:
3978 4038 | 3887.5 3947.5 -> 1.75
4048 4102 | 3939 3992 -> 1.65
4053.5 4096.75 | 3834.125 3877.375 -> 2.53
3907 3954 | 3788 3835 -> 1.32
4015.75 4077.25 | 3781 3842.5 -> 2.41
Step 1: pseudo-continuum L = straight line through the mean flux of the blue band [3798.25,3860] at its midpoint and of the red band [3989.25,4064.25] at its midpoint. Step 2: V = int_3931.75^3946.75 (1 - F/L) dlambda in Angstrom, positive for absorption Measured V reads 6.5 Angstrom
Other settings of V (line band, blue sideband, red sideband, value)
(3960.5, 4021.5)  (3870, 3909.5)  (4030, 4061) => 4.40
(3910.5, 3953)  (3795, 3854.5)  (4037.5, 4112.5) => 8.12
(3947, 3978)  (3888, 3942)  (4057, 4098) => 6.17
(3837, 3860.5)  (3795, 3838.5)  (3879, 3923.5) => 3.82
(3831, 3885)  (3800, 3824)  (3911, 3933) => 8.89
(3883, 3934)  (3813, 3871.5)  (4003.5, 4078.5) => 0.45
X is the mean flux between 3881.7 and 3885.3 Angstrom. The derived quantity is 8.37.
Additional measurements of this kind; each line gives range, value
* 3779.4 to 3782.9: 11.7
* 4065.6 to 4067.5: 16.9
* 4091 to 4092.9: 17.1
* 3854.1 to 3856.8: 8.53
